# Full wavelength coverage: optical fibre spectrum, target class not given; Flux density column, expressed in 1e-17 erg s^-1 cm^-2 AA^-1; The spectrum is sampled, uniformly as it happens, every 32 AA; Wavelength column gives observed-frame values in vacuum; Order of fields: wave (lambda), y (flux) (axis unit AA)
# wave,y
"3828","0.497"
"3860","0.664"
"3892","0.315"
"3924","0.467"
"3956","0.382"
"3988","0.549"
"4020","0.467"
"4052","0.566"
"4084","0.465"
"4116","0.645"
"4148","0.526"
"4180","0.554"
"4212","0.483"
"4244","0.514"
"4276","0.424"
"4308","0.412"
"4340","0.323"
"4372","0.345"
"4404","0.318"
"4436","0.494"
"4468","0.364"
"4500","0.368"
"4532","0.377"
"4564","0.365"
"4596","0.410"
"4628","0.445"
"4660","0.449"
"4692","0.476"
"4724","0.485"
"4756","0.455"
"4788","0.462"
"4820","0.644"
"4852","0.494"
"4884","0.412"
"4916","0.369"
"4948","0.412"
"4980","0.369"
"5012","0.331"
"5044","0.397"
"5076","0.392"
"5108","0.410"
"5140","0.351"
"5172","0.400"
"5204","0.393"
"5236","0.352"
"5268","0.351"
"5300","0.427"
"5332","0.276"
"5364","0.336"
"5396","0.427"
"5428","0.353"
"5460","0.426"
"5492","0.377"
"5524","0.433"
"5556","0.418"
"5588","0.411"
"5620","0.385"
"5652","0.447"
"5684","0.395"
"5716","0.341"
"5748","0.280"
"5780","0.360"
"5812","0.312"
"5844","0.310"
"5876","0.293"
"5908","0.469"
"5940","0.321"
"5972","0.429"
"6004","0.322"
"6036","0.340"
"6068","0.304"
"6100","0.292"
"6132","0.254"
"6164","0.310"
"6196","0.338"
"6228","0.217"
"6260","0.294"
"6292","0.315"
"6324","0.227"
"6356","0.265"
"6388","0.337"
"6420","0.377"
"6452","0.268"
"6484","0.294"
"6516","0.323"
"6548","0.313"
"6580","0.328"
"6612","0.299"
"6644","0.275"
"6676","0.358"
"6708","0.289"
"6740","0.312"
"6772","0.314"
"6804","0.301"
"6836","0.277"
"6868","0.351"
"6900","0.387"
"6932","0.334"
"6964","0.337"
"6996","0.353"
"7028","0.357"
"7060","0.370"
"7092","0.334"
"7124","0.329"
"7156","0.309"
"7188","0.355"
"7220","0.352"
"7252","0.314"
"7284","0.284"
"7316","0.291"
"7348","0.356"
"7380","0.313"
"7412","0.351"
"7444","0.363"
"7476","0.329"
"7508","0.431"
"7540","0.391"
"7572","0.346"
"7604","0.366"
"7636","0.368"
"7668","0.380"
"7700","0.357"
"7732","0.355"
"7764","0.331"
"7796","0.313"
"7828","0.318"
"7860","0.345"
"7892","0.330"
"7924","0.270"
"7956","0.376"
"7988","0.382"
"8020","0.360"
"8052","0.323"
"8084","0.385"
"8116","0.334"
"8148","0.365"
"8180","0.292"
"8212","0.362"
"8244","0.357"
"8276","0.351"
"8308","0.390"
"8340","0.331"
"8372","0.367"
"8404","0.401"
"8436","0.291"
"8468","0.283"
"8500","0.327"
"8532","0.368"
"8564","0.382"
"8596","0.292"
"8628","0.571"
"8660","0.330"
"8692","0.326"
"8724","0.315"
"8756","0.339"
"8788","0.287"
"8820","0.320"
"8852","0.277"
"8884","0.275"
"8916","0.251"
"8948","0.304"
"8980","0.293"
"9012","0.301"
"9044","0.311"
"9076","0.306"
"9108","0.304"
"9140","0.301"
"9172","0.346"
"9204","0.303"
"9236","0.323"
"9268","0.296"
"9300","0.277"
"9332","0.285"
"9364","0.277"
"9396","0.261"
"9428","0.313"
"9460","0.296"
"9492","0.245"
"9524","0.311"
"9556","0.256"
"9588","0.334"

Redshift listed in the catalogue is 0.725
